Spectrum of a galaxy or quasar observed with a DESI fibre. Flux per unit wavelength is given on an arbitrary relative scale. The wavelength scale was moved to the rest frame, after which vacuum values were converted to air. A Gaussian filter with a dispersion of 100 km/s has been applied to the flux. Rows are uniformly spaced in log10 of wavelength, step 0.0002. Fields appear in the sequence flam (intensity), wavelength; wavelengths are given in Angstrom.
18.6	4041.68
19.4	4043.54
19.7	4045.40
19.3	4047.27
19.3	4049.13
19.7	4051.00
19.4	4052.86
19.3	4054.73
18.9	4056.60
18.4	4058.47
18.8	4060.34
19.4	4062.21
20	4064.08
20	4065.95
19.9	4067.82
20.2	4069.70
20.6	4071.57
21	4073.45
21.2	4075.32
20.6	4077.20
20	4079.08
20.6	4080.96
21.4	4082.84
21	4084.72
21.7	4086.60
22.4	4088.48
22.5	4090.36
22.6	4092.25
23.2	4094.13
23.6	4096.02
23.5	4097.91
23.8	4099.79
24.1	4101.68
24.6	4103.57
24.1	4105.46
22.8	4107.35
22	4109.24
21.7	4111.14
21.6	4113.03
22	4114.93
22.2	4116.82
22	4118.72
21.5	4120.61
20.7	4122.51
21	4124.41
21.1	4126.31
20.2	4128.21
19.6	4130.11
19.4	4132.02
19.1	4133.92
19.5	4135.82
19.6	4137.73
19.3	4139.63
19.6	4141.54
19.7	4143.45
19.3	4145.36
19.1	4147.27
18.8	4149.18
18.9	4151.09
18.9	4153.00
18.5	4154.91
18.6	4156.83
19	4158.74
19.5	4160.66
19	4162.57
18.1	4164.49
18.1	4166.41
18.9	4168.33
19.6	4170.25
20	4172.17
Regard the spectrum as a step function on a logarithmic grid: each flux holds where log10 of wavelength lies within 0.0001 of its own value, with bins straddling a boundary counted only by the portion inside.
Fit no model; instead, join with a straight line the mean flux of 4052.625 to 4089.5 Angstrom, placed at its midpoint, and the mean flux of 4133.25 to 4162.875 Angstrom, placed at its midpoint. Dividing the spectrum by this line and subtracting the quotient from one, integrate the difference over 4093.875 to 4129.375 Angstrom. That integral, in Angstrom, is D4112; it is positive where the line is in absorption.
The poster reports -4.8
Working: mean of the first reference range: 20.3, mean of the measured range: 22.4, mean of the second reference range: 19.2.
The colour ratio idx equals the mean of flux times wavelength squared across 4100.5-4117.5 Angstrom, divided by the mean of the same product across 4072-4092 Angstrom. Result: 1.09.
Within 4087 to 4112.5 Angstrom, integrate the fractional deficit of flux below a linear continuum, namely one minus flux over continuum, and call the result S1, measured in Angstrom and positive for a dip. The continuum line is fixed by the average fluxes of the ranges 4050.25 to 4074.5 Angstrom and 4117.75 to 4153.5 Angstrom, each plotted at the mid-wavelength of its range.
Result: -4.3 Angstrom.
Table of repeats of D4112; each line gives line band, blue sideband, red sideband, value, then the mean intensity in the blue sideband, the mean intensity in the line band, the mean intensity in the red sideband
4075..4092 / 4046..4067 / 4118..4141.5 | -1.45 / 19.3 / 21.3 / 20.2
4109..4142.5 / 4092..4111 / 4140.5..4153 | 0.80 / 23.4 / 20.6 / 19.2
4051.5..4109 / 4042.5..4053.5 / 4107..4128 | -2.35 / 19.5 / 21.3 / 21.6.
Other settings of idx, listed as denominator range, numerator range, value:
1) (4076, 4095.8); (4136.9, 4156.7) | 0.91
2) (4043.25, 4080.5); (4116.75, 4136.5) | 1.07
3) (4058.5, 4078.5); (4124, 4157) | 1.00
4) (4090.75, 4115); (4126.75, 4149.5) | 0.86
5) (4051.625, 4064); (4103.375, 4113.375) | 1.22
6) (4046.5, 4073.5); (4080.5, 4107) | 1.19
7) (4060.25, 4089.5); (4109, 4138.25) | 1.03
